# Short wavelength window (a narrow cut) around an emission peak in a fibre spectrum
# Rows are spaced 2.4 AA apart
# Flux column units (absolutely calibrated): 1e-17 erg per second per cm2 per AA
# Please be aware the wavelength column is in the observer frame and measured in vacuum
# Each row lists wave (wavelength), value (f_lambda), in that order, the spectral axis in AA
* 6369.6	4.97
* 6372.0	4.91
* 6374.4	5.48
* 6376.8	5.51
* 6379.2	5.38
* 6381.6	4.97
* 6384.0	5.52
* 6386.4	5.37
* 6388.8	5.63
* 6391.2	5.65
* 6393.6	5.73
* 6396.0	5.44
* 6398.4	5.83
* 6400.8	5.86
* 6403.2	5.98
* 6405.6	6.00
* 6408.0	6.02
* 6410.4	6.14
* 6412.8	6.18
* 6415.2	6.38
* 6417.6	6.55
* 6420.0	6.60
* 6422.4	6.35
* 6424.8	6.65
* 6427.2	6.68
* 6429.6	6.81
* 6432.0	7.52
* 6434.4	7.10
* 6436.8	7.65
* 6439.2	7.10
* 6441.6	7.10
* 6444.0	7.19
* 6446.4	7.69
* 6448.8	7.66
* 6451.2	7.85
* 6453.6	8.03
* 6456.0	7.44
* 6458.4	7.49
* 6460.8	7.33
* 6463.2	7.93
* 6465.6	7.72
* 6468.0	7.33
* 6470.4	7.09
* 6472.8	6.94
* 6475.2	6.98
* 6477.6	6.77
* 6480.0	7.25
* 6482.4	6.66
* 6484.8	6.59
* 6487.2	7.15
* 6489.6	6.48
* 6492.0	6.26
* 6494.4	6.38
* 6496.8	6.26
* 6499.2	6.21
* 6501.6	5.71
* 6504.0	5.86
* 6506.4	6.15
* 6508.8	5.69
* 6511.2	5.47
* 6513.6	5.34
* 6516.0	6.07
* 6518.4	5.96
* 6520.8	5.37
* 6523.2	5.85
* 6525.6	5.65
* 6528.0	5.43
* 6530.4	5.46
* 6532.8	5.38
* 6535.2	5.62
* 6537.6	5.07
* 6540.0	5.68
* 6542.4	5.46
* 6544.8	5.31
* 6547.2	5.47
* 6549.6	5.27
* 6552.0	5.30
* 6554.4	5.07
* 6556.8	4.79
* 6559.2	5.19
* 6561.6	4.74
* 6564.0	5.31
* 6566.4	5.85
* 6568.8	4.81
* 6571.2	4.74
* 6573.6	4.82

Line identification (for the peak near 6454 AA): Mg II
